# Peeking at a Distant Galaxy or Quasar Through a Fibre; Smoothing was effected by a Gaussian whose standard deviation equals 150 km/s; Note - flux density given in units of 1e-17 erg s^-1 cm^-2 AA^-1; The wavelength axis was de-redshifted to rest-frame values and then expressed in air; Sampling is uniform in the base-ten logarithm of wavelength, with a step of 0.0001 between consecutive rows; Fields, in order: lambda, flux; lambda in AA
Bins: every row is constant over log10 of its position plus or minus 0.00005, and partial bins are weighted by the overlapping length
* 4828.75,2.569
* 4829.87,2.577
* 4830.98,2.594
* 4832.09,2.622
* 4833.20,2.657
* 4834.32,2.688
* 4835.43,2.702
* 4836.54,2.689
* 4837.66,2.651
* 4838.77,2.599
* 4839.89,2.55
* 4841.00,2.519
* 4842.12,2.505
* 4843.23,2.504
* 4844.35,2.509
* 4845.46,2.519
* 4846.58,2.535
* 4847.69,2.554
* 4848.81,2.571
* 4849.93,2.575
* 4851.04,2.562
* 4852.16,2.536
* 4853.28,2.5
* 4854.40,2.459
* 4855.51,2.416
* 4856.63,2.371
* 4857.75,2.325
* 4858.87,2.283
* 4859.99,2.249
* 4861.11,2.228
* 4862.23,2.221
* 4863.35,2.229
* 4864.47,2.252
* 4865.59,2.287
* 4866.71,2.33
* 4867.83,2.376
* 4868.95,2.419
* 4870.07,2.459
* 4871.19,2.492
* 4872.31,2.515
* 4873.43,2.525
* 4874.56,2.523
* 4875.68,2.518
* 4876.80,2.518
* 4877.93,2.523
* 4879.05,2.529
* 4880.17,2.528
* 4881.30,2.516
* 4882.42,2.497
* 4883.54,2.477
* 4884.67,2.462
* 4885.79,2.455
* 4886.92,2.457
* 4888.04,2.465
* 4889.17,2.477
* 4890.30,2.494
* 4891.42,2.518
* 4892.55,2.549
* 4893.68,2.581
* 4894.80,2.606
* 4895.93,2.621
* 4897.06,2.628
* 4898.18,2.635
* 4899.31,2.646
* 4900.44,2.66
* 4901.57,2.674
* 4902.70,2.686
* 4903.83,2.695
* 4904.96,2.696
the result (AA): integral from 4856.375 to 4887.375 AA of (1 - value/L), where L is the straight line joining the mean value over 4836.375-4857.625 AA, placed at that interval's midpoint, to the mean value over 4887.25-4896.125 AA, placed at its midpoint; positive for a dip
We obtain 1.4 AA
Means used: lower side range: 2.53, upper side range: 2.53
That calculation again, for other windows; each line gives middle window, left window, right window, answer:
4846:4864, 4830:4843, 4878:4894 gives 1.1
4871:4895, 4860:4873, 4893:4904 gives -0.1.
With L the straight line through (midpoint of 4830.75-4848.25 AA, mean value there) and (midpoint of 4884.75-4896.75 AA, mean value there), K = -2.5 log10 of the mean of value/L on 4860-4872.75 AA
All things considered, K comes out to 0.09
